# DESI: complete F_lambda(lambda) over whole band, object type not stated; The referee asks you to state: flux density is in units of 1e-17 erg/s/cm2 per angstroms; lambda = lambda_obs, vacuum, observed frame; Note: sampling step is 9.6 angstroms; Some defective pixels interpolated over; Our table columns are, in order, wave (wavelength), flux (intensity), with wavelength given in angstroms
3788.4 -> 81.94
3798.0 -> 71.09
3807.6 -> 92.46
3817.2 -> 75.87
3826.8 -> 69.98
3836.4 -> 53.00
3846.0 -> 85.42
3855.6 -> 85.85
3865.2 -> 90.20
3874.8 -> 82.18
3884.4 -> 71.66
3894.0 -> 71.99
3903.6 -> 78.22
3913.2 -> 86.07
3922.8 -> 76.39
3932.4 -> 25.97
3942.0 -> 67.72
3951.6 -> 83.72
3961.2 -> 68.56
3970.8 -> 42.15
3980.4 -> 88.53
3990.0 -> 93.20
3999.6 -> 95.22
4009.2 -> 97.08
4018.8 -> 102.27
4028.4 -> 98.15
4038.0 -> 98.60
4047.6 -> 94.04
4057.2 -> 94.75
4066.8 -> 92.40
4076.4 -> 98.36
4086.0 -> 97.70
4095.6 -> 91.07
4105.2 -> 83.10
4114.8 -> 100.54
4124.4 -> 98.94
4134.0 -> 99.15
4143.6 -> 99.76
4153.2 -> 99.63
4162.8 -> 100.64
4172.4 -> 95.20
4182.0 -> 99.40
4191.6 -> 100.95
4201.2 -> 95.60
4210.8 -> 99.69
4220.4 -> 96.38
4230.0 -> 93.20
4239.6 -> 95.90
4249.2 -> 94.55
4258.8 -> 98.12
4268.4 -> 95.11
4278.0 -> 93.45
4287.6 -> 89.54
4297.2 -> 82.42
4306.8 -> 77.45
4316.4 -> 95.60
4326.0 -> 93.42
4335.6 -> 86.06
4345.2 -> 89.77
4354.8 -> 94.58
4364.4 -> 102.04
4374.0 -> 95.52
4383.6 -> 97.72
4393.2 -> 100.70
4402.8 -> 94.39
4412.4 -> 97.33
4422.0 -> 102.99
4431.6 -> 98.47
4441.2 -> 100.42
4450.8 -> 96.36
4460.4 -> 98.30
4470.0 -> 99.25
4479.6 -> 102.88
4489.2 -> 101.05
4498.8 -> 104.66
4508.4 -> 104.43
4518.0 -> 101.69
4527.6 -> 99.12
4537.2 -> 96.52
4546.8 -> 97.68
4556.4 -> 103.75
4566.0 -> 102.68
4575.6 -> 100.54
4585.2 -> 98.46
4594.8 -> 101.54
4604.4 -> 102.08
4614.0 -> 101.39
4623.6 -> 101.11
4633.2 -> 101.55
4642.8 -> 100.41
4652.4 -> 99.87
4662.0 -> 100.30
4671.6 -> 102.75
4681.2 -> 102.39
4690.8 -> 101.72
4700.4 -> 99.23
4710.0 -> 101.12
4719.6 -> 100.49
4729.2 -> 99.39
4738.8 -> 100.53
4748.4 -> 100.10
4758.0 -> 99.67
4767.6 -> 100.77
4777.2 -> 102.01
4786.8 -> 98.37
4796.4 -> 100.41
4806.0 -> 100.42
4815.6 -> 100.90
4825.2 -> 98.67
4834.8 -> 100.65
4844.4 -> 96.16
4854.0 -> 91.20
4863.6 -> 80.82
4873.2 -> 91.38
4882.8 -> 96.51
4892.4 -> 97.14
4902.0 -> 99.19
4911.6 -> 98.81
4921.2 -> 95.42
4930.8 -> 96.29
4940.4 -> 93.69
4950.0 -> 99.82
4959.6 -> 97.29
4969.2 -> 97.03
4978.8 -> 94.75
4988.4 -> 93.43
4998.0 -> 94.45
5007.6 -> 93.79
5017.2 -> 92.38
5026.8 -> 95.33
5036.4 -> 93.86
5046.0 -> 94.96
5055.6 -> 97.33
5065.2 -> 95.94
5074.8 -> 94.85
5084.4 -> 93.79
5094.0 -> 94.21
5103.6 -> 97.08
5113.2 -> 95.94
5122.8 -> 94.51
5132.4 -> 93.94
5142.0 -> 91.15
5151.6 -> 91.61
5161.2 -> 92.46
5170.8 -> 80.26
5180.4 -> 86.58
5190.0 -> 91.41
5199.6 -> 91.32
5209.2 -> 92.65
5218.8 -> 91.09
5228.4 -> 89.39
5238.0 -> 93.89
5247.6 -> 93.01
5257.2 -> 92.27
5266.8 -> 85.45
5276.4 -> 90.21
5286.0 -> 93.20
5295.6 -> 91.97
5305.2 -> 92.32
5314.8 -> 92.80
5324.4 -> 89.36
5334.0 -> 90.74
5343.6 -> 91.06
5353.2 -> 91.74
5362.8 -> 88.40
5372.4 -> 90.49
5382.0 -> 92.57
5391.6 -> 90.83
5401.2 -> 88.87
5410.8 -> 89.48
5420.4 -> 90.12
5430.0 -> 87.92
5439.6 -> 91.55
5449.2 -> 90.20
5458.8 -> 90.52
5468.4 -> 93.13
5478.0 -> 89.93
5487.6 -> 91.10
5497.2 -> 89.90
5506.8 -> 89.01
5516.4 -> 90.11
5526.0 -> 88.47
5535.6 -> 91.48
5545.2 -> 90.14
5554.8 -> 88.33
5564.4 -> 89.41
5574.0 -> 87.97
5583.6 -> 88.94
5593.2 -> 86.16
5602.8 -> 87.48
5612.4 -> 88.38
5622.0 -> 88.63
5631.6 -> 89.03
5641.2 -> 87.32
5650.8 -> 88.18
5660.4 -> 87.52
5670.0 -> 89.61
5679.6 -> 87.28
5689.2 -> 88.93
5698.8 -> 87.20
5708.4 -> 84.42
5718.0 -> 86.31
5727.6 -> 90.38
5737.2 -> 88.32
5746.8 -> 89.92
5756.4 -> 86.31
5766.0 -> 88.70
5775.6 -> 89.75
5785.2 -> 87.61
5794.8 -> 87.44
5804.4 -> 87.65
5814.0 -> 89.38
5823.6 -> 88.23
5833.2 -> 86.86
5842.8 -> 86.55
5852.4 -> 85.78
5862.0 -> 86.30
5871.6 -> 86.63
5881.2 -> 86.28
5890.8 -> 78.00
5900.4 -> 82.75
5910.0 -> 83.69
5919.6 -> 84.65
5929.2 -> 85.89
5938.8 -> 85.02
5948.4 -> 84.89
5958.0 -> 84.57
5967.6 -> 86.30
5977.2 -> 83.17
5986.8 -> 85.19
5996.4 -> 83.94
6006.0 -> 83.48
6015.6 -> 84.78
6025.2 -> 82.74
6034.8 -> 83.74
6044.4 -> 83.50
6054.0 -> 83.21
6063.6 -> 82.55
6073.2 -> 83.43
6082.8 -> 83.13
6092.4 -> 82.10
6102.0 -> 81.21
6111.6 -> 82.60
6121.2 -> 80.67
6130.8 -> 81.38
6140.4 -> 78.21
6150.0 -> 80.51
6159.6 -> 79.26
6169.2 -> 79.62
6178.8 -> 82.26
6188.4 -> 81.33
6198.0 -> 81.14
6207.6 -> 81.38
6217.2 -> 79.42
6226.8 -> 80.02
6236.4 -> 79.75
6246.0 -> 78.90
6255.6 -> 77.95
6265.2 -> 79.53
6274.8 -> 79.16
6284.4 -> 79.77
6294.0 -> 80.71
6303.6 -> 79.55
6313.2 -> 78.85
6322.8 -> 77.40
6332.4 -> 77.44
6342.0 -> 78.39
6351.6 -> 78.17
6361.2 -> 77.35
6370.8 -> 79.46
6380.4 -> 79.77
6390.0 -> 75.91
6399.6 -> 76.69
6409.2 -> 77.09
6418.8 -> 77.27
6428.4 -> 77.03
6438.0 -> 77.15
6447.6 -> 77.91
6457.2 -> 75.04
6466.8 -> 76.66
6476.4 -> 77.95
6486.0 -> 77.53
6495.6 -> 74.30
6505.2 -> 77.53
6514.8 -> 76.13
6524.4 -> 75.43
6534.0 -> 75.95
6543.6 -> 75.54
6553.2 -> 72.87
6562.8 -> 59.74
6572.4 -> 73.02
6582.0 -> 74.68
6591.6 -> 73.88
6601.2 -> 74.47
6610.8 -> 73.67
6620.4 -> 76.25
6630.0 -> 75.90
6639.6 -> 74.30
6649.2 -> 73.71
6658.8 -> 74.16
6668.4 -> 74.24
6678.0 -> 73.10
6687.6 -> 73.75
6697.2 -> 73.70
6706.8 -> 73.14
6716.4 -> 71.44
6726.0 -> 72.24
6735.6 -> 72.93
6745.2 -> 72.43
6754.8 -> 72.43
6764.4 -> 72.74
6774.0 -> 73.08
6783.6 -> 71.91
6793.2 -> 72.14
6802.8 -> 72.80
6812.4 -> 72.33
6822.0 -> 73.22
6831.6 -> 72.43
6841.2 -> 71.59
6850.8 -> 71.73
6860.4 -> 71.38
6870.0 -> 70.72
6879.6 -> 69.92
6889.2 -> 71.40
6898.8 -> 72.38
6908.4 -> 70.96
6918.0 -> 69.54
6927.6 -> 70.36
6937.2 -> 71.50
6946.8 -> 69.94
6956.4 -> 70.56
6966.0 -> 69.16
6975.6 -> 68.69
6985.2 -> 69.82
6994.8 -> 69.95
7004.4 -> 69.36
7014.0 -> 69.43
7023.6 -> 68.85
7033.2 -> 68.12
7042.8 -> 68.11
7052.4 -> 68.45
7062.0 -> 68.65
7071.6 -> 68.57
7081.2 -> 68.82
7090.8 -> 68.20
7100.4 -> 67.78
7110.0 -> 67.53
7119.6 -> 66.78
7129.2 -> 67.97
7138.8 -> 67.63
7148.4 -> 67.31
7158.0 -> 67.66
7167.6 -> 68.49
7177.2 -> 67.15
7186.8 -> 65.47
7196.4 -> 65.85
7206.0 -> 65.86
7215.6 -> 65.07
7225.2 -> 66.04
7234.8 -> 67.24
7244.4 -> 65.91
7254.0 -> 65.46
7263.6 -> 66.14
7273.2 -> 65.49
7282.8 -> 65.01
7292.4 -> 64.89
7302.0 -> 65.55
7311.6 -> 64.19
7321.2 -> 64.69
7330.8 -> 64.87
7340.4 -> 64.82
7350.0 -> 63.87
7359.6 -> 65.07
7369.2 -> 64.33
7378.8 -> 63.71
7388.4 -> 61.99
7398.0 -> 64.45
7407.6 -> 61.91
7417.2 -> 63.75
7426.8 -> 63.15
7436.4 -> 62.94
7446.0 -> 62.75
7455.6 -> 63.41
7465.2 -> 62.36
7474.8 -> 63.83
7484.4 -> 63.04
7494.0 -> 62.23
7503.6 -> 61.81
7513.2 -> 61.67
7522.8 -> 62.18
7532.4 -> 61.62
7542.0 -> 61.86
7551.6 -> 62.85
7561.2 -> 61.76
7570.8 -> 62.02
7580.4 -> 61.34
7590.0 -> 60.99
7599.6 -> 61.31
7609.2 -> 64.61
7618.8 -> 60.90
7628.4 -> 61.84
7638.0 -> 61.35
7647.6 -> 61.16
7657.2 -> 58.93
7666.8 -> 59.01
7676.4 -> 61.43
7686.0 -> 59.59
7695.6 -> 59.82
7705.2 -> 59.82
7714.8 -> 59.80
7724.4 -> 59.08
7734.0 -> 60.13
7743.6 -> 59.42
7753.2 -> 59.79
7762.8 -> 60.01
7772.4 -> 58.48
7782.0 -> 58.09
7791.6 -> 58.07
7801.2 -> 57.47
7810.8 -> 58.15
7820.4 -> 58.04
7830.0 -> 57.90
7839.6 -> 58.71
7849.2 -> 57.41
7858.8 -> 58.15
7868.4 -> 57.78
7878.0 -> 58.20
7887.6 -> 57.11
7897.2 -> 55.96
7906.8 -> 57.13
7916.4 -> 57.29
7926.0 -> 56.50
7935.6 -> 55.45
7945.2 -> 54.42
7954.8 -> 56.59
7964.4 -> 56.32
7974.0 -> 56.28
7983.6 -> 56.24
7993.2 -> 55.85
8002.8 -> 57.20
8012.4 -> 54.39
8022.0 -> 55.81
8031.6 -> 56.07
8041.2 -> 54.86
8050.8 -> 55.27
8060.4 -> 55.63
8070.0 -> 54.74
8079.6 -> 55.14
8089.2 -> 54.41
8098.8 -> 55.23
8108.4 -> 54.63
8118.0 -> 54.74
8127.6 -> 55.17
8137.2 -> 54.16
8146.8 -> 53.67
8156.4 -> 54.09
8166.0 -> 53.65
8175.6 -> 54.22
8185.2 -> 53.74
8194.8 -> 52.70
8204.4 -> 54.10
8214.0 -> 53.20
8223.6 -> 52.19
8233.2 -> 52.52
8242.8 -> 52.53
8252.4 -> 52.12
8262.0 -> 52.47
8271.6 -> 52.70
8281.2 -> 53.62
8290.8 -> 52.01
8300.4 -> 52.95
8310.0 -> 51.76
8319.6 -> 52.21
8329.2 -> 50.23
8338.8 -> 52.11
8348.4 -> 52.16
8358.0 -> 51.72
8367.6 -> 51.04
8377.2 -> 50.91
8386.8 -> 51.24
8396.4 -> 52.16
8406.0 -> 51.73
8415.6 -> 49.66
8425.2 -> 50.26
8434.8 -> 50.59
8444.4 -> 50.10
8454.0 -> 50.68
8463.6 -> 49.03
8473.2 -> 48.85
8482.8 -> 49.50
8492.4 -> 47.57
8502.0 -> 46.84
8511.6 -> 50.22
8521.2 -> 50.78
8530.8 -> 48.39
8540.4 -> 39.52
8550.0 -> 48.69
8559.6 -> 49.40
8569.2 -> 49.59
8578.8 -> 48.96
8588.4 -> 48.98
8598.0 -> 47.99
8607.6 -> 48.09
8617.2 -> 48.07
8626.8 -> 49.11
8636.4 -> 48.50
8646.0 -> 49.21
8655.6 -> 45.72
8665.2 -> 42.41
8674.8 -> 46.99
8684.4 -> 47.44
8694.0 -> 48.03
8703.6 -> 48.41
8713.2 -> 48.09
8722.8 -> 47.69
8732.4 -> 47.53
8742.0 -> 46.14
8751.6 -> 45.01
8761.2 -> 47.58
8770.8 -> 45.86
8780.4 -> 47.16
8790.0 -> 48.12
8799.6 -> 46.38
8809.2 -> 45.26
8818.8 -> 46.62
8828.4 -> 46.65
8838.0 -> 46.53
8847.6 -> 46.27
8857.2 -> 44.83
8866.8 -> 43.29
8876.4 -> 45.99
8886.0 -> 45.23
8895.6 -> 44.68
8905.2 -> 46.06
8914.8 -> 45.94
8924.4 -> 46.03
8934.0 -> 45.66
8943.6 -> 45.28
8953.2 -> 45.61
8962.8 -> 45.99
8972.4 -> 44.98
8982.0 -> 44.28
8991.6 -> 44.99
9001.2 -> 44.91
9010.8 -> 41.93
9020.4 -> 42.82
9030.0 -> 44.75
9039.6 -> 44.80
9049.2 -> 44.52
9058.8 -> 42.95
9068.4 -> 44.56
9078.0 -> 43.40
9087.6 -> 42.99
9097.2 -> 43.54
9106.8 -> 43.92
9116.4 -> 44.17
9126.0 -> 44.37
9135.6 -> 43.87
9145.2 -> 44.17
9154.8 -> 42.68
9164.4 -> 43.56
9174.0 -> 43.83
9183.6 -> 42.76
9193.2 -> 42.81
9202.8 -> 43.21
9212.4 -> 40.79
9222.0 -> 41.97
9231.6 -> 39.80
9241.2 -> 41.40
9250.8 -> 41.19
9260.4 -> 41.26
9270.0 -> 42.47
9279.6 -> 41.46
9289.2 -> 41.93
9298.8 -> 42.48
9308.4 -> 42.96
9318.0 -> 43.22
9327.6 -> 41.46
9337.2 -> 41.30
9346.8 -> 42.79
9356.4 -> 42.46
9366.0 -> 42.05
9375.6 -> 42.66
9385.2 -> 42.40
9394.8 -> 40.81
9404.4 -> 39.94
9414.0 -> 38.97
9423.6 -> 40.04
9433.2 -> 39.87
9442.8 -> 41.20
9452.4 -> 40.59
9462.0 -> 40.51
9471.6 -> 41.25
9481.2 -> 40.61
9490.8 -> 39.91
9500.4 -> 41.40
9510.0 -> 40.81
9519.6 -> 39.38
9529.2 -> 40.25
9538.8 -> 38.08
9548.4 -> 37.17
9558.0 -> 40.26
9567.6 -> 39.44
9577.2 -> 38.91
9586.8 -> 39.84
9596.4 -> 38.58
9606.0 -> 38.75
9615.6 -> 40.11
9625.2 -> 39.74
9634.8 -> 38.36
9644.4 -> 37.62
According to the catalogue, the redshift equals 0.00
